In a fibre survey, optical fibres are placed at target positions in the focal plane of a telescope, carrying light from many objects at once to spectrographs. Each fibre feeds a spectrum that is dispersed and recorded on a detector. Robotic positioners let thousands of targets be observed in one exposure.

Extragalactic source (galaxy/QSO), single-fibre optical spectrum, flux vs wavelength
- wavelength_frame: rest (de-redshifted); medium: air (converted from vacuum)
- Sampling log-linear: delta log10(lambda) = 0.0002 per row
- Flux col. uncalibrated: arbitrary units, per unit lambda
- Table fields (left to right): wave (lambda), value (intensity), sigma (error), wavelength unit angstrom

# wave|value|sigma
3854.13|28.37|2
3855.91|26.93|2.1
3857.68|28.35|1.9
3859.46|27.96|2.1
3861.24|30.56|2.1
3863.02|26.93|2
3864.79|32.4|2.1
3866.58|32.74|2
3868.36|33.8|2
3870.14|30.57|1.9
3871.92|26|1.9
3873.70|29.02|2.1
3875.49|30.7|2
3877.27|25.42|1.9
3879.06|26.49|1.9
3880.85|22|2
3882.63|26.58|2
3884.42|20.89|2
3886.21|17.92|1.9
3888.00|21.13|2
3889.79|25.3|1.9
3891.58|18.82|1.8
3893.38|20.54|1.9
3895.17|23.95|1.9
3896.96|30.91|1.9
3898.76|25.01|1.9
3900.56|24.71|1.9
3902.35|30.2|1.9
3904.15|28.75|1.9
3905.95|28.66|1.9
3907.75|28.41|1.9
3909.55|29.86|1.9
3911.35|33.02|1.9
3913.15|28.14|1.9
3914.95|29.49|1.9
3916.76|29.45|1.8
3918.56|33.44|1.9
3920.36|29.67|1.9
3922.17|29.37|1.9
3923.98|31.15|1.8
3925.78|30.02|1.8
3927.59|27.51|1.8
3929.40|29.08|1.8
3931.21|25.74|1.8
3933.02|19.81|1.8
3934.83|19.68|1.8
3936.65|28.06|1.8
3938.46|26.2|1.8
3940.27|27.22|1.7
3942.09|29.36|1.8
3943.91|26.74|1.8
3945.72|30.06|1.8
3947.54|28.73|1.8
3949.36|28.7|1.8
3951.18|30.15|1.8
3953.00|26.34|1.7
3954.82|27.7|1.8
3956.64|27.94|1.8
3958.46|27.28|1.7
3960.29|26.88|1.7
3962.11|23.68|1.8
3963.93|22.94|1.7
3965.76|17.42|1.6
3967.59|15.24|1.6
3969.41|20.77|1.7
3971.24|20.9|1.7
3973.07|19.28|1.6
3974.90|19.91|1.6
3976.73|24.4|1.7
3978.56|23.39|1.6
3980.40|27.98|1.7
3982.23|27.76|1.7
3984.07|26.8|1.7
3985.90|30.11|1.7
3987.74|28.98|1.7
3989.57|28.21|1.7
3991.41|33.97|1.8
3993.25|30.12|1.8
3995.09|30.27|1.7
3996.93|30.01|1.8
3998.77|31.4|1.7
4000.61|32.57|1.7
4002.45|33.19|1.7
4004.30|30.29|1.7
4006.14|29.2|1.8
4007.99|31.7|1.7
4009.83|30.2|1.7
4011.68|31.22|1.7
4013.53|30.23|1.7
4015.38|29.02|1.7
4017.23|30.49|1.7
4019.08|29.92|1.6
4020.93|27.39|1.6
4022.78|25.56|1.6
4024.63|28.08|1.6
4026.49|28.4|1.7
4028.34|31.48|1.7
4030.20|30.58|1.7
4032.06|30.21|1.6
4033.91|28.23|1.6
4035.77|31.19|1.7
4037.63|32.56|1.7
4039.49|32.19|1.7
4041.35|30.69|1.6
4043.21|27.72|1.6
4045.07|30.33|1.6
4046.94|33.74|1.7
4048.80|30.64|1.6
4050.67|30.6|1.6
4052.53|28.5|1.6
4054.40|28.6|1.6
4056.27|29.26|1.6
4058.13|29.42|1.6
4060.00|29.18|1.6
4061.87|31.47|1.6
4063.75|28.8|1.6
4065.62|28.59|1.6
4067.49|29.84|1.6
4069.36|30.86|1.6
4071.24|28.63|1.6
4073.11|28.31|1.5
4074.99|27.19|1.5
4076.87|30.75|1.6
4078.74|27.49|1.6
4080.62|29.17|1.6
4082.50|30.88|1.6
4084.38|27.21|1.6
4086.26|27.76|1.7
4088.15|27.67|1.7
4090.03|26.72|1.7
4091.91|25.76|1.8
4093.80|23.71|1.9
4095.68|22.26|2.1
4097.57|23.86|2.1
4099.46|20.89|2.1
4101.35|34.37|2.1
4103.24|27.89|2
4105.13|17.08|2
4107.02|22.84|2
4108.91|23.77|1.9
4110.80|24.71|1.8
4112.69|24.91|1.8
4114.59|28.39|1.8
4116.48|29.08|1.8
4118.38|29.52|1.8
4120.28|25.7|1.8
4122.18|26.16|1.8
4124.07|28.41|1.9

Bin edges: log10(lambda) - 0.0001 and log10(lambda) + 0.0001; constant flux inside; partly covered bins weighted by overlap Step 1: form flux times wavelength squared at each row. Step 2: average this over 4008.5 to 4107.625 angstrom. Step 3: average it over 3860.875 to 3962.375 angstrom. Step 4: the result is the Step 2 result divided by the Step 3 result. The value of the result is 1.12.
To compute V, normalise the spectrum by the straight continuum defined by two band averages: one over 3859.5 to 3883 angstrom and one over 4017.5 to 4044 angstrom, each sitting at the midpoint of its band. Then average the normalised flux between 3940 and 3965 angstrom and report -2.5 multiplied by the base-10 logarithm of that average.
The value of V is 0.071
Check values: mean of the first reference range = 28.7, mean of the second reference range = 29.6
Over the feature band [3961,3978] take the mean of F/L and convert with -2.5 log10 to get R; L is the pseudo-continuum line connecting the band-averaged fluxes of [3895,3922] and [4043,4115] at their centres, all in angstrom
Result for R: 0.35 mag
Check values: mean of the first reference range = 29.1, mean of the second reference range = 27.7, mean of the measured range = 20.7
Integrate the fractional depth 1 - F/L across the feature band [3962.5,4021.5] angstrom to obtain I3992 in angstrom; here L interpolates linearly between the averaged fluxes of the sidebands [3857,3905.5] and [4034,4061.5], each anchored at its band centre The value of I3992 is 3.6 angstrom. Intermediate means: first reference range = 26.6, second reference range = 30.3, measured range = 27.3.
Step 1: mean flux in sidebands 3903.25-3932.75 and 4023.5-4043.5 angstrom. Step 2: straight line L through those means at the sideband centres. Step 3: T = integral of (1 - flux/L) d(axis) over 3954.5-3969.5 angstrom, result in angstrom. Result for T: 3.2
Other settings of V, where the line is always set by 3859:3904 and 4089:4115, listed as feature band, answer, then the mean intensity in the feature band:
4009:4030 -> -0.16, 29.3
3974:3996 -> -0.08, 27.7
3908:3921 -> -0.16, 30.4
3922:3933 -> -0.08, 28.1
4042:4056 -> -0.19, 30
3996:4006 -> -0.22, 31.3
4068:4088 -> -0.16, 28.8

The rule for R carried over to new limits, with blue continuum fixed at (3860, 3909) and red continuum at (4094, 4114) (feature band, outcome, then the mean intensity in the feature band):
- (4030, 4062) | -0.21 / 30.3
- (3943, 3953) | -0.11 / 28.6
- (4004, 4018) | -0.20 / 30.3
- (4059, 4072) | -0.20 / 29.6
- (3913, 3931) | -0.13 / 29.6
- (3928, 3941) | 0.04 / 25.2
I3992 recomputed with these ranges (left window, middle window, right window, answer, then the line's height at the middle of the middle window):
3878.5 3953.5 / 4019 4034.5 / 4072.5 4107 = -1.3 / 26.6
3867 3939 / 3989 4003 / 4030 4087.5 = -1.3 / 28.6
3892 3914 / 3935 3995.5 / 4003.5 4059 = 5.5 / 28.7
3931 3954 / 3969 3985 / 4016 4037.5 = 2.4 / 27.8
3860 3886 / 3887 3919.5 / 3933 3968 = -0.2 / 27.1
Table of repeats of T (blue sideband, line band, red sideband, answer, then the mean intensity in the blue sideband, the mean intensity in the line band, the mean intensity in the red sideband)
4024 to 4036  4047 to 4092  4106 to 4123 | -1.7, 29.7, 29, 26.1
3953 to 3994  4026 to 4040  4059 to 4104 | -2.1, 25.1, 30.6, 27.9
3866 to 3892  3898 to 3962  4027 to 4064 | -1.9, 25.9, 28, 30.3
